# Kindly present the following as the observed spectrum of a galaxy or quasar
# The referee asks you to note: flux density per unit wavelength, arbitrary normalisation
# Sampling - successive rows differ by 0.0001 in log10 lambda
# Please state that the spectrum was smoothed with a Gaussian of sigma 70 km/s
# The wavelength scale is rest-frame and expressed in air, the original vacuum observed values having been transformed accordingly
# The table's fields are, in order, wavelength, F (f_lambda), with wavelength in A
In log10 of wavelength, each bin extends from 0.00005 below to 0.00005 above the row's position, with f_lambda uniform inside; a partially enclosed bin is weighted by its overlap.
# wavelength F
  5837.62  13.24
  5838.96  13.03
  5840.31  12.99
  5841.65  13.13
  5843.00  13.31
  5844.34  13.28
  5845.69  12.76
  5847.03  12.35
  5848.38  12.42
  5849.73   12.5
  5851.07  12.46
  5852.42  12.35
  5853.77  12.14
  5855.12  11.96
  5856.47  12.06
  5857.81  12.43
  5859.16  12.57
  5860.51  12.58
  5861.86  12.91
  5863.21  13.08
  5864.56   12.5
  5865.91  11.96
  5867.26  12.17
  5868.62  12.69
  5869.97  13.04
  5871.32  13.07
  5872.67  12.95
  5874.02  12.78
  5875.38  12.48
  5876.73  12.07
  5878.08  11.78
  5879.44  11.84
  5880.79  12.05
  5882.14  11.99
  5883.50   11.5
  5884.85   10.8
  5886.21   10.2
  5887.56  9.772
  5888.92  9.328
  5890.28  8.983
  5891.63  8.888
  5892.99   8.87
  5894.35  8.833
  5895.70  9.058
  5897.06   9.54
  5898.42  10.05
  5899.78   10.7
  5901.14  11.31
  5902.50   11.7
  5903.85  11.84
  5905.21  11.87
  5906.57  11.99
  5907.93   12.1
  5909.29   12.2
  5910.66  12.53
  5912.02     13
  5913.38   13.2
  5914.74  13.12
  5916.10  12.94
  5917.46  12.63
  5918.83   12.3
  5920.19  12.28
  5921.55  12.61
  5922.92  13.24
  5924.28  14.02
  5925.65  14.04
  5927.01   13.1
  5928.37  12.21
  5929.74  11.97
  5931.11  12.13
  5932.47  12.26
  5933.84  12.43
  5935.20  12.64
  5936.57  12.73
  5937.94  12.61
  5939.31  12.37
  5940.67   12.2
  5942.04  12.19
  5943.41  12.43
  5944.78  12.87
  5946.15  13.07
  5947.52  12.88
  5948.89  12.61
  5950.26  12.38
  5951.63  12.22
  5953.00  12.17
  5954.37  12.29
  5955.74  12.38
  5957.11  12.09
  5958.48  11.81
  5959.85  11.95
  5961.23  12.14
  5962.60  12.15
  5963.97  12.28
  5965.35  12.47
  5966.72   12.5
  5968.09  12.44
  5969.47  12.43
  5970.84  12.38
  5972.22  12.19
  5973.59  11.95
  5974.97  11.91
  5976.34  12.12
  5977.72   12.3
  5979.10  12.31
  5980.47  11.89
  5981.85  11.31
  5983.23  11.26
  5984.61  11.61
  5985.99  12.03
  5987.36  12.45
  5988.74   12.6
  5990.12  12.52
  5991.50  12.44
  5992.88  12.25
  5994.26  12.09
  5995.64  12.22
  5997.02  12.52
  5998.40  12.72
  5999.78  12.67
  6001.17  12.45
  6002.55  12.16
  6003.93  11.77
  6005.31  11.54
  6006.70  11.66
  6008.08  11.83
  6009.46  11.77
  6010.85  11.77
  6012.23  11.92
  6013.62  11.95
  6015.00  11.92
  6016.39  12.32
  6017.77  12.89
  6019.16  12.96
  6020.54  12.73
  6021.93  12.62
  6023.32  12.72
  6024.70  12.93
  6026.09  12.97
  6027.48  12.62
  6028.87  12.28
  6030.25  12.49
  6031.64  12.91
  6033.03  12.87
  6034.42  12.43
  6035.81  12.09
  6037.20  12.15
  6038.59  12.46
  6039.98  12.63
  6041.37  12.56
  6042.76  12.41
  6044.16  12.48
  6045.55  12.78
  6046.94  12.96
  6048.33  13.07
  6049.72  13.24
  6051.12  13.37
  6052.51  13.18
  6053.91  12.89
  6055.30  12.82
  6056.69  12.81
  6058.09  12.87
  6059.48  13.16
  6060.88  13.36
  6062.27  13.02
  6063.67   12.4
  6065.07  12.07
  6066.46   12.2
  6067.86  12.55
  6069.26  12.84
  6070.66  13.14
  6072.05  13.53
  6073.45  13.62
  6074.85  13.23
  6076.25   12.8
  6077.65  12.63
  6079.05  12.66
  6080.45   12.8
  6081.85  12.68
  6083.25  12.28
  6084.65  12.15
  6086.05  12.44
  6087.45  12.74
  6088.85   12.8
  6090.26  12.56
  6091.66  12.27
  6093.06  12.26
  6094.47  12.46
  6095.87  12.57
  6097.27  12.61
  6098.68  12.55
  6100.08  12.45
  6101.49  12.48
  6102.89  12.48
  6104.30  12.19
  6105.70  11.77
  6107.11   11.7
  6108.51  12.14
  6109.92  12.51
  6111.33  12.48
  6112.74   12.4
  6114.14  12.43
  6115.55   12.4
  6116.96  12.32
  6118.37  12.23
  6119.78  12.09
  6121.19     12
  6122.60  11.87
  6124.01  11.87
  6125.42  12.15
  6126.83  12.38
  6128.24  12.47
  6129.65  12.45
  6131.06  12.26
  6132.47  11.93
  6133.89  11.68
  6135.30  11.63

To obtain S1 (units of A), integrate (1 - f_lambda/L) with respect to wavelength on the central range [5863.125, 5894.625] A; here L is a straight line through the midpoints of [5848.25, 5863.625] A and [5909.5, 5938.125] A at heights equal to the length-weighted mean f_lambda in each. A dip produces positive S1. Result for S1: 2.9 A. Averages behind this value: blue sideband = 12.4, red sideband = 12.8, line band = 11.4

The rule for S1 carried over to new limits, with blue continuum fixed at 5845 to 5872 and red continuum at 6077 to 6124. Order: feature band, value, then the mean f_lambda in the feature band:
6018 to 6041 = -0.4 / 12.6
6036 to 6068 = -0.9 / 12.8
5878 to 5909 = 4.5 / 10.7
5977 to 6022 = 1.0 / 12.2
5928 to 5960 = 0.2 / 12.4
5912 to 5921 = -0.2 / 12.8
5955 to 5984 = 0.8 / 12.1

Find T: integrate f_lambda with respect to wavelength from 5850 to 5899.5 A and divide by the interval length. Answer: 11.5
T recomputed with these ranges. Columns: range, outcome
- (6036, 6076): 12.8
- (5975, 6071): 12.4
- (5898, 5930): 12.4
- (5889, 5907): 10.2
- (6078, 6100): 12.5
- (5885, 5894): 9.4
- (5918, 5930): 12.9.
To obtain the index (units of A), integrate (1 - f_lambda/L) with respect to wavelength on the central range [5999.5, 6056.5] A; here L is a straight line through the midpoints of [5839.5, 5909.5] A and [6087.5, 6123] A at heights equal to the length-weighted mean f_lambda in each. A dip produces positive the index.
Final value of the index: -1.7 A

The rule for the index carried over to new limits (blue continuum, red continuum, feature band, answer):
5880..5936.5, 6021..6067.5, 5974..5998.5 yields 0.3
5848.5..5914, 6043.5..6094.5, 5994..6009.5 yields 0.3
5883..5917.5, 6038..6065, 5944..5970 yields -1.5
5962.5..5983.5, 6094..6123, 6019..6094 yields -3.0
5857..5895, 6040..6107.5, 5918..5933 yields -1.1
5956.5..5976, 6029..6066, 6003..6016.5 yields 0.7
